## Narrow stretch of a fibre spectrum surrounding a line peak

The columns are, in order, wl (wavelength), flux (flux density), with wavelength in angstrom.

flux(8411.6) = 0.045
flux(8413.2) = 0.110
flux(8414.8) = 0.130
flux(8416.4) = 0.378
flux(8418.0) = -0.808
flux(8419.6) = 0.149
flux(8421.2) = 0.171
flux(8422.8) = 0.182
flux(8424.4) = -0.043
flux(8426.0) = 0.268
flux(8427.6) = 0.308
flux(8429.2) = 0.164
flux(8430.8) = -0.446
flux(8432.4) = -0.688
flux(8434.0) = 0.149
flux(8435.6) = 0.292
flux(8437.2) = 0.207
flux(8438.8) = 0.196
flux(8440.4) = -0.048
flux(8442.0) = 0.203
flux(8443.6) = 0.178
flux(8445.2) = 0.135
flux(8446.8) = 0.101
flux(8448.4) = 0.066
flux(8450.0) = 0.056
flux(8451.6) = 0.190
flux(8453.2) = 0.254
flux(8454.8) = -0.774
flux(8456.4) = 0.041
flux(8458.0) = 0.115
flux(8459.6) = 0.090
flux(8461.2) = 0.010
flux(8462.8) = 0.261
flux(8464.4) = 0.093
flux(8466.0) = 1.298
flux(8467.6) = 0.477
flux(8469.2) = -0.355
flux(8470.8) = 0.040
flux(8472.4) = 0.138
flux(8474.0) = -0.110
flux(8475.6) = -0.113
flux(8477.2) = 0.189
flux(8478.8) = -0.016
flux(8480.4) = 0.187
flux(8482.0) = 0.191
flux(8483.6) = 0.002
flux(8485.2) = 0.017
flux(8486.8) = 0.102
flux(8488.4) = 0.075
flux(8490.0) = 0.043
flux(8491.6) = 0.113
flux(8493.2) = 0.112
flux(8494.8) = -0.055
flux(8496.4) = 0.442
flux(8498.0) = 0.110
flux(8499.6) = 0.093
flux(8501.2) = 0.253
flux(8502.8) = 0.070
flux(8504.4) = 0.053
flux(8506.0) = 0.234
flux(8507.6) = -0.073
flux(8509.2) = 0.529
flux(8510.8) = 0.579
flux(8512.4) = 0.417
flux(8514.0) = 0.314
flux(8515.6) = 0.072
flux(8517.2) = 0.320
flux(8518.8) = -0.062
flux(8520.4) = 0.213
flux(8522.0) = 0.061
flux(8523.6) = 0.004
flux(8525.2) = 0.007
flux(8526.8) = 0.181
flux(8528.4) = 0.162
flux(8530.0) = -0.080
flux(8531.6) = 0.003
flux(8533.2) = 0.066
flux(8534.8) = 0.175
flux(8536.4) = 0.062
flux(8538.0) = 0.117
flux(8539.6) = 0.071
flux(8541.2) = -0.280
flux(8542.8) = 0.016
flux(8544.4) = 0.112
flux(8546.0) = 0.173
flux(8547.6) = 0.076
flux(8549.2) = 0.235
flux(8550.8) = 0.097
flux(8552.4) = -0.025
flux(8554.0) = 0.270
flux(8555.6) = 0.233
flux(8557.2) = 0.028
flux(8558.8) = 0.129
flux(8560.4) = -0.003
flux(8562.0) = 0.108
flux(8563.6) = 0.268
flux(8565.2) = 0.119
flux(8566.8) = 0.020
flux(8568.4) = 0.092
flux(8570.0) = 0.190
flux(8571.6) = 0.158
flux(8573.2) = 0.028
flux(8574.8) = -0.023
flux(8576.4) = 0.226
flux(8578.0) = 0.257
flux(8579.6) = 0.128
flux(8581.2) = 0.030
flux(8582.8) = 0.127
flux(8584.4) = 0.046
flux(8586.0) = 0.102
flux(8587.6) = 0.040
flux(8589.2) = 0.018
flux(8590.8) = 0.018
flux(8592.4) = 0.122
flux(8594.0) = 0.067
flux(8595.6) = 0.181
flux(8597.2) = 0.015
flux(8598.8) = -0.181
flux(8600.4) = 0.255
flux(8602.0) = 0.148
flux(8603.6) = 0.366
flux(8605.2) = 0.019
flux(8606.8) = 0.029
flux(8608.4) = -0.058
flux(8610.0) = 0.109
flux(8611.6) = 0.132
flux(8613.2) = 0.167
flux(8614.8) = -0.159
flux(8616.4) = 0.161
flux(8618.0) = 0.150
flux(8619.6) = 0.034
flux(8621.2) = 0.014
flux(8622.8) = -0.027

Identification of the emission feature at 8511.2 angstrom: H-gamma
